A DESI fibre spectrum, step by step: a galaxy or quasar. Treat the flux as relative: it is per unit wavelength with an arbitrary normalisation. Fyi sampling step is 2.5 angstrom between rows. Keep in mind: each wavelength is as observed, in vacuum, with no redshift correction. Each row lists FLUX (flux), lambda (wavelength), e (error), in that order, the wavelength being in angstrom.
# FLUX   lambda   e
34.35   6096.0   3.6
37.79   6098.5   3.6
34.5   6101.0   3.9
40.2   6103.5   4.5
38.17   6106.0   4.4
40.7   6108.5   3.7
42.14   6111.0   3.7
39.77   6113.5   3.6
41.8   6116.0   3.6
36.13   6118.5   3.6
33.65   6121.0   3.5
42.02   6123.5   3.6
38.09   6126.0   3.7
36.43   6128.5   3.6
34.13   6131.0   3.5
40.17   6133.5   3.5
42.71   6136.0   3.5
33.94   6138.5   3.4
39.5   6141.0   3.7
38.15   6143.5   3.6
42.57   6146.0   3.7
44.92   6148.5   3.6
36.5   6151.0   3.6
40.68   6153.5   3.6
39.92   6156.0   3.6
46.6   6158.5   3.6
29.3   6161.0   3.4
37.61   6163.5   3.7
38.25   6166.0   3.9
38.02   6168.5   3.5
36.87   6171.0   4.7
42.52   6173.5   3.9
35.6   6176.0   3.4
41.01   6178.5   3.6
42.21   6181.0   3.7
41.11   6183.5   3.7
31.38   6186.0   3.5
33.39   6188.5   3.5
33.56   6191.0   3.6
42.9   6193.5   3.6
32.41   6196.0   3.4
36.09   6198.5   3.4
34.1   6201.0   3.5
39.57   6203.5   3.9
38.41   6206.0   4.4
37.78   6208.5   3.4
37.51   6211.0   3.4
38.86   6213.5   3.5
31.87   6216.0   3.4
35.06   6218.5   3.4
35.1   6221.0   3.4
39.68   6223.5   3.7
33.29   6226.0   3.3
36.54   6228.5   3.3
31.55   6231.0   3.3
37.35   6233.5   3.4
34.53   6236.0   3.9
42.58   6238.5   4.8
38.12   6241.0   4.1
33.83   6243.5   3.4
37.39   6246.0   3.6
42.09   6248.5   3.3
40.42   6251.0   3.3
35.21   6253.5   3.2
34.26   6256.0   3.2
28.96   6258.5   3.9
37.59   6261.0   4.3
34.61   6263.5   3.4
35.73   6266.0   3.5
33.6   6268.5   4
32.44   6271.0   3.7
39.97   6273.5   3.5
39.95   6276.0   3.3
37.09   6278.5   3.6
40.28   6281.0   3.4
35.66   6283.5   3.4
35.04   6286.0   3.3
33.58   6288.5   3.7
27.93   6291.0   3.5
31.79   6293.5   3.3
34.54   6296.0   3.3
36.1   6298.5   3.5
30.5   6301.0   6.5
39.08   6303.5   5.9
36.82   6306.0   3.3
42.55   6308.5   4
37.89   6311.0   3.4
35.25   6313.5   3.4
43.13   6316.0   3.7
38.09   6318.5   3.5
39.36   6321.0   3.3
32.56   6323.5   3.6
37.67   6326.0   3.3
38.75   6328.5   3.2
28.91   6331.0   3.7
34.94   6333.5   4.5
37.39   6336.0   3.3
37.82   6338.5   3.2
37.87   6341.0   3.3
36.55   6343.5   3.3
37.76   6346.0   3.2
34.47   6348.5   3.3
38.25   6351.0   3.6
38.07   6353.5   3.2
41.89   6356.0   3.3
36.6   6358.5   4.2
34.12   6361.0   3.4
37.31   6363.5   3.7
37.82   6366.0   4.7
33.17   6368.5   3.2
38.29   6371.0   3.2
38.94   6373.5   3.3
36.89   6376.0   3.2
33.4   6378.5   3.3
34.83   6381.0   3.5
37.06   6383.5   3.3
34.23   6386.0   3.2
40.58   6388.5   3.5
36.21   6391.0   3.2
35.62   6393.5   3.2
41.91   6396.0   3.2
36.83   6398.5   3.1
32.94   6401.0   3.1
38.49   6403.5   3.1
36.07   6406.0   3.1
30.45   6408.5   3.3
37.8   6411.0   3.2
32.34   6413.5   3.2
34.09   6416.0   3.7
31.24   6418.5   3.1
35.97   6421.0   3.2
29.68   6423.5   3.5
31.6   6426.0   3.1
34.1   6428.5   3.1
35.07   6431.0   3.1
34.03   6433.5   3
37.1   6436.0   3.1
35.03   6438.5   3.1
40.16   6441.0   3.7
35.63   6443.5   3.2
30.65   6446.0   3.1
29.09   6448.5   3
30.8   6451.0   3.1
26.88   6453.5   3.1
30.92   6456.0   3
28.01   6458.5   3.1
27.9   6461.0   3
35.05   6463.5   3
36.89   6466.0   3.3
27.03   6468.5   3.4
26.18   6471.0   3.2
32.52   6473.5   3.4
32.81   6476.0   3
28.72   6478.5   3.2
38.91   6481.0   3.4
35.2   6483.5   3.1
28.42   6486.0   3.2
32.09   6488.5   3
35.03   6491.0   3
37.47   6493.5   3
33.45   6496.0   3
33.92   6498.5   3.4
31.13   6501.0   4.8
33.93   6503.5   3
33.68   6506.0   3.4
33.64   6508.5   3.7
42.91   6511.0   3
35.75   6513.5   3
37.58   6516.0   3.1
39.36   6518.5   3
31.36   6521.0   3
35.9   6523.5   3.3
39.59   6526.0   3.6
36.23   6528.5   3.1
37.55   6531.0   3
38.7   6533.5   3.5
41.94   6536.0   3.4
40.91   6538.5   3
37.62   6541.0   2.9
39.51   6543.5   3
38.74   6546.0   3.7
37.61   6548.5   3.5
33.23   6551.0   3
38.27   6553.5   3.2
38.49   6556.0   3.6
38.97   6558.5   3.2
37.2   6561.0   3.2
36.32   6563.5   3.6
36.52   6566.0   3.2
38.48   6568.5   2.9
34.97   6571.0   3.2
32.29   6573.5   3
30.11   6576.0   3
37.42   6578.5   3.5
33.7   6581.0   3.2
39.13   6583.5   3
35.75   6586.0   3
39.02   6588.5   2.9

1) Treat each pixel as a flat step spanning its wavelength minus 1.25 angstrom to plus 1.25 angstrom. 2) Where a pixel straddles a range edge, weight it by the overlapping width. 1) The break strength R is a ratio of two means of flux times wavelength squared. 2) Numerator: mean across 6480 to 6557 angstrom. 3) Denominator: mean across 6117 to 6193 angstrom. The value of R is 1.1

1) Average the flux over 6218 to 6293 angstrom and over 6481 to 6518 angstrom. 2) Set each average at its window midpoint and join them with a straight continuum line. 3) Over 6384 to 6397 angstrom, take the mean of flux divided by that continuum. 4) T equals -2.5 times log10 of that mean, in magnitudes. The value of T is -0.07 mag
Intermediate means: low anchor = 35.9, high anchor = 34.8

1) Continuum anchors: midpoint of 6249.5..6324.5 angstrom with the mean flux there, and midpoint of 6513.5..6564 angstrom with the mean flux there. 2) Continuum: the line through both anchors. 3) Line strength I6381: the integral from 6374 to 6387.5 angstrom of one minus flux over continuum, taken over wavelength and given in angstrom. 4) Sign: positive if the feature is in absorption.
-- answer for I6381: 0.4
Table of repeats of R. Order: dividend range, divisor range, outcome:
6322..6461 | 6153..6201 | 1.00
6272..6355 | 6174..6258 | 1.02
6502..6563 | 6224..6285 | 1.12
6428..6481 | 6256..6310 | 0.96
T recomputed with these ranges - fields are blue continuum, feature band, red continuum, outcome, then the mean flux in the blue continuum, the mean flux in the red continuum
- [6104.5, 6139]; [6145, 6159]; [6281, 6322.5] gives -0.09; 38.7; 36.2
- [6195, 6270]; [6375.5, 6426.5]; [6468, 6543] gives 0.01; 36.1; 35.1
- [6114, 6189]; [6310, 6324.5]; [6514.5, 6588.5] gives 0.00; 38.6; 37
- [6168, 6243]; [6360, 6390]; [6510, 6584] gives 0.02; 36.9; 37.2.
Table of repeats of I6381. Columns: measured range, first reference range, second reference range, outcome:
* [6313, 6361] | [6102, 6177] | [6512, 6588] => 1.2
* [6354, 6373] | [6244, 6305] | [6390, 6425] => -1.1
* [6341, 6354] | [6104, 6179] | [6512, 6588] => 0.3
